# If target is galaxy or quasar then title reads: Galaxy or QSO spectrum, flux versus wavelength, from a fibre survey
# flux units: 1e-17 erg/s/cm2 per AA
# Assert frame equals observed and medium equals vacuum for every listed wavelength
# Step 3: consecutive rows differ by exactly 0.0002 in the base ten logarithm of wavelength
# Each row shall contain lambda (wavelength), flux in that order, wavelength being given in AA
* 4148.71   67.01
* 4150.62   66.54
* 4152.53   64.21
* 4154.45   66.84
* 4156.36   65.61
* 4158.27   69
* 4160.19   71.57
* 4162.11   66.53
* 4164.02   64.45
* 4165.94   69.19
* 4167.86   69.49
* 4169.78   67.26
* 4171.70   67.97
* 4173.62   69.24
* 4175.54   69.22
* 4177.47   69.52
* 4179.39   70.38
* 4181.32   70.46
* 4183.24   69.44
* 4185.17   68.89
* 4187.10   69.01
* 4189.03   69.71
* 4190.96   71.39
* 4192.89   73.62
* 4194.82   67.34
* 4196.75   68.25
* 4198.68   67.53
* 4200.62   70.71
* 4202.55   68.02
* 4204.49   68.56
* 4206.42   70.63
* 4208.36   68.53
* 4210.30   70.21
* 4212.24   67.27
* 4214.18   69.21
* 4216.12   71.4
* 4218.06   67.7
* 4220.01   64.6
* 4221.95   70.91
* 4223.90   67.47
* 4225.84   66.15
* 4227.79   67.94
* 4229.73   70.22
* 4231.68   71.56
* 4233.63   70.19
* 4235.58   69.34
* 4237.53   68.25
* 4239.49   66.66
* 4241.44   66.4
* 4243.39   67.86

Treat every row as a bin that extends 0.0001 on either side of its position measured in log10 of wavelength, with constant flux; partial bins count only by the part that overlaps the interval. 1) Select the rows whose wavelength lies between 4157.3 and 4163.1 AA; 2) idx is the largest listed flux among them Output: 71.57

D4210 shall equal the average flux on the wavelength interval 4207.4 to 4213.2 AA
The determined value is 68.6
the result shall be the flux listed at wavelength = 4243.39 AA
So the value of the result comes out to 67.86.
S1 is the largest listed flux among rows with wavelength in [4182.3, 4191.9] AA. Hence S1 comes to 71.39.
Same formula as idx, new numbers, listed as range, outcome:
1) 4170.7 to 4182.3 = 70.46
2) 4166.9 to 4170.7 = 69.49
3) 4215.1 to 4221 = 71.4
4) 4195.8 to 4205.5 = 70.71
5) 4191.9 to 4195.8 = 73.62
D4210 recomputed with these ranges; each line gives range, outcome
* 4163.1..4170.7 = 67.6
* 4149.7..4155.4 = 65.8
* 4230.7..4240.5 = 69.1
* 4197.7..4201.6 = 69.1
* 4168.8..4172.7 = 67.7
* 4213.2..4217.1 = 70.4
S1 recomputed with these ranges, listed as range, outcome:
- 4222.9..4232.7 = 71.56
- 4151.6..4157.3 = 66.84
